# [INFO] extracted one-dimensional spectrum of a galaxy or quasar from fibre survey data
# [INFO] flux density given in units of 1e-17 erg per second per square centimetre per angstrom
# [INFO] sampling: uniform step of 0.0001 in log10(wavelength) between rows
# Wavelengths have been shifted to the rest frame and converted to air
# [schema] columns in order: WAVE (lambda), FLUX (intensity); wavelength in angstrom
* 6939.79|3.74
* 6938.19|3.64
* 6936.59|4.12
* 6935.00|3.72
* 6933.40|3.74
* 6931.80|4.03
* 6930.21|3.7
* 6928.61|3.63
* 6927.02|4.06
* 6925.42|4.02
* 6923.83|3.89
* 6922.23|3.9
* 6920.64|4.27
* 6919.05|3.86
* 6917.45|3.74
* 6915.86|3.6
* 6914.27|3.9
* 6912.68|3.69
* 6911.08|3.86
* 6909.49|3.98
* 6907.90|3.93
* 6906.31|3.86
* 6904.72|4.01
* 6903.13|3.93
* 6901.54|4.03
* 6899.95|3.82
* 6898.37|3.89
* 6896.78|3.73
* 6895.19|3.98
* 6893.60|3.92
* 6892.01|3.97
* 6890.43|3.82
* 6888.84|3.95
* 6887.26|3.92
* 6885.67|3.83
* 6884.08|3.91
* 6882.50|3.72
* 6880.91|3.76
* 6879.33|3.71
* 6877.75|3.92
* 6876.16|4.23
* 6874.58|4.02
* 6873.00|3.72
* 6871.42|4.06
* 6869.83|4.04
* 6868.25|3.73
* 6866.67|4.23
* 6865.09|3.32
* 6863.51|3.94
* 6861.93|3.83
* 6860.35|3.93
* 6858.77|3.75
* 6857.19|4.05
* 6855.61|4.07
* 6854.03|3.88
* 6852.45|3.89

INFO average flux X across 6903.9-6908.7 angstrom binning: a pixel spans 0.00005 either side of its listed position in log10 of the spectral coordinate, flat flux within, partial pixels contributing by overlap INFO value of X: 3.93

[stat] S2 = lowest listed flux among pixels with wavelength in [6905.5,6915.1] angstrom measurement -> 3.69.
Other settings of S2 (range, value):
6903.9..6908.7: 3.86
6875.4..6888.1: 3.71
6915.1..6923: 3.6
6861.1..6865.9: 3.32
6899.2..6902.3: 3.82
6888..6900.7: 3.73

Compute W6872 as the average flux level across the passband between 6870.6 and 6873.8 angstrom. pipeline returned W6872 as 3.89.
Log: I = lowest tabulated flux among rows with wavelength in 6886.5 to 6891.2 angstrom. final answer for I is 3.82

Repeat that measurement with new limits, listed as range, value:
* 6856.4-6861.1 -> 3.75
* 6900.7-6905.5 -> 3.93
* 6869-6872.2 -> 4.04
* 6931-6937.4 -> 3.72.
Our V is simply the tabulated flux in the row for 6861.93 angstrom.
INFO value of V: 3.83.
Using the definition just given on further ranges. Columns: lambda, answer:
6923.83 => 3.89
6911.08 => 3.86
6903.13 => 3.93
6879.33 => 3.71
